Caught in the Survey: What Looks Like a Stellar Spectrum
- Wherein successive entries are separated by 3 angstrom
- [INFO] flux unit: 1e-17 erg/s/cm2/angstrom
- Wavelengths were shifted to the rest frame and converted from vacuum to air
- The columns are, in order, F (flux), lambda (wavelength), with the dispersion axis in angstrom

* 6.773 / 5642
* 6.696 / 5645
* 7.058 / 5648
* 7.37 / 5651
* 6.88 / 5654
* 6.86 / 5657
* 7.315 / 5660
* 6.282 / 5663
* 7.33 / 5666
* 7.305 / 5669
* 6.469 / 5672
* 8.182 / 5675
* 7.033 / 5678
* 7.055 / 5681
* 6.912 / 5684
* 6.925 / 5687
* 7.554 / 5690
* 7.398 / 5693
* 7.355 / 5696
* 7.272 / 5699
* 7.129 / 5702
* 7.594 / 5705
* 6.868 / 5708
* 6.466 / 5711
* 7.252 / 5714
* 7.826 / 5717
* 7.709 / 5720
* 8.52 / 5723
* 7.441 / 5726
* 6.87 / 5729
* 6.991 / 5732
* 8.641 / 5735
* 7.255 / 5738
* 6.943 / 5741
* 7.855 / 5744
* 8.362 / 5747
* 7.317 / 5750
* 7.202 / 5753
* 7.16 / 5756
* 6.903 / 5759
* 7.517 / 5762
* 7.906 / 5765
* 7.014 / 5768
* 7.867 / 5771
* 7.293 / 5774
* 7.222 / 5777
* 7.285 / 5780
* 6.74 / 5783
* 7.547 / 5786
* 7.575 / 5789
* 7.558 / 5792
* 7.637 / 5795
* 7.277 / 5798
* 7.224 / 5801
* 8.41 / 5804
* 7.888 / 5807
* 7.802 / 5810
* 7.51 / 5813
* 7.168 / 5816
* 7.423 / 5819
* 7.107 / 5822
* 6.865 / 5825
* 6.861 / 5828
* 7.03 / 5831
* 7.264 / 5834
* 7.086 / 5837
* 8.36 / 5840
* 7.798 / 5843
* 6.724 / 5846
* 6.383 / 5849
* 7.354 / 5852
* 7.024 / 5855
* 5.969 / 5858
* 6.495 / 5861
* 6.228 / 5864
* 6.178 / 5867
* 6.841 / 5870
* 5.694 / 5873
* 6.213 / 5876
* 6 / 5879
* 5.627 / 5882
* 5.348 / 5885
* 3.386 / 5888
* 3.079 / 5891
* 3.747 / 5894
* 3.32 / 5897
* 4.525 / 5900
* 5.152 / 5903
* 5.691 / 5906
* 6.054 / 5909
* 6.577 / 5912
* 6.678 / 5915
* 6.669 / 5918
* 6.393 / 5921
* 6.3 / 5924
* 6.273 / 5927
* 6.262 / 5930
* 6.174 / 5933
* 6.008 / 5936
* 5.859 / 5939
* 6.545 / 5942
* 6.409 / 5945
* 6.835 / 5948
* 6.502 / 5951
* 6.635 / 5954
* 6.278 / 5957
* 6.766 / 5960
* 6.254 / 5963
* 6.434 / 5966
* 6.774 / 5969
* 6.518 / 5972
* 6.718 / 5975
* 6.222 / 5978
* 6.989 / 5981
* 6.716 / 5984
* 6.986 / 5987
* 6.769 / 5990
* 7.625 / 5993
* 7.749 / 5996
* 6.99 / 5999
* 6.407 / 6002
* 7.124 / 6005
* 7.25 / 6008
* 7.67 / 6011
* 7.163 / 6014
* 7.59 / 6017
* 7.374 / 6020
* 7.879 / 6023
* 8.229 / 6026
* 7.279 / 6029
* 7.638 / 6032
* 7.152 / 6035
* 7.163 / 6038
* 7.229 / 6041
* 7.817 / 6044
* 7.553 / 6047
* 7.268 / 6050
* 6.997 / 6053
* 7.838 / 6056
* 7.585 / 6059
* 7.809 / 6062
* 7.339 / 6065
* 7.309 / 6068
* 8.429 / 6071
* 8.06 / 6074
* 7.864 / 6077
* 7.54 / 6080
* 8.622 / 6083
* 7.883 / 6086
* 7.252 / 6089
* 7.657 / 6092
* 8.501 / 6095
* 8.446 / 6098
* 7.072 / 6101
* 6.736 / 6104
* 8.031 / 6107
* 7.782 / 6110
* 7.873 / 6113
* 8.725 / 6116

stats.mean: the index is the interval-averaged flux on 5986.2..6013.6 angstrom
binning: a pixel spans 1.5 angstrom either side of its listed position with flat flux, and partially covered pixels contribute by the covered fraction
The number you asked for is 7.18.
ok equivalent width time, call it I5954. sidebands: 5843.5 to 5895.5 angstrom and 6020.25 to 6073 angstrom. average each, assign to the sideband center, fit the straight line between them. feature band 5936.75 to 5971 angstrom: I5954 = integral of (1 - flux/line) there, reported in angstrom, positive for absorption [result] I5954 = 0.9 angstrom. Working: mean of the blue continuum 5.82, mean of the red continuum 7.56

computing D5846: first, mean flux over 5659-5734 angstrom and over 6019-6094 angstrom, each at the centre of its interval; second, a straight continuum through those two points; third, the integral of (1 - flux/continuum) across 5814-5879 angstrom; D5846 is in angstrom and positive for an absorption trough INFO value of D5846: 5.0 angstrom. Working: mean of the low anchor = 7.25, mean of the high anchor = 7.64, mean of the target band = 6.85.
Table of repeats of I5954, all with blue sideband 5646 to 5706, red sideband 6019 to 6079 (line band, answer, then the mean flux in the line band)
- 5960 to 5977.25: 2.19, 6.55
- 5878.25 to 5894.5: 6.34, 4.51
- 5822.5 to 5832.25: 0.53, 6.94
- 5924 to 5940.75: 2.96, 6.14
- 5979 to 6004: 1.70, 7.01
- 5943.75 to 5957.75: 1.74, 6.55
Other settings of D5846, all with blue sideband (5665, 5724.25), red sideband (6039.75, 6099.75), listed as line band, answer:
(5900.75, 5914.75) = 3.13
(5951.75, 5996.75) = 5.27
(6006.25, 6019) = 0.45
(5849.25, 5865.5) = 1.95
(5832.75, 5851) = 0.50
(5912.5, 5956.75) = 6.95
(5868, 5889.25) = 5.35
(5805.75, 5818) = -0.23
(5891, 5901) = 5.08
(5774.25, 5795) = 0.19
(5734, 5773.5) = -0.76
